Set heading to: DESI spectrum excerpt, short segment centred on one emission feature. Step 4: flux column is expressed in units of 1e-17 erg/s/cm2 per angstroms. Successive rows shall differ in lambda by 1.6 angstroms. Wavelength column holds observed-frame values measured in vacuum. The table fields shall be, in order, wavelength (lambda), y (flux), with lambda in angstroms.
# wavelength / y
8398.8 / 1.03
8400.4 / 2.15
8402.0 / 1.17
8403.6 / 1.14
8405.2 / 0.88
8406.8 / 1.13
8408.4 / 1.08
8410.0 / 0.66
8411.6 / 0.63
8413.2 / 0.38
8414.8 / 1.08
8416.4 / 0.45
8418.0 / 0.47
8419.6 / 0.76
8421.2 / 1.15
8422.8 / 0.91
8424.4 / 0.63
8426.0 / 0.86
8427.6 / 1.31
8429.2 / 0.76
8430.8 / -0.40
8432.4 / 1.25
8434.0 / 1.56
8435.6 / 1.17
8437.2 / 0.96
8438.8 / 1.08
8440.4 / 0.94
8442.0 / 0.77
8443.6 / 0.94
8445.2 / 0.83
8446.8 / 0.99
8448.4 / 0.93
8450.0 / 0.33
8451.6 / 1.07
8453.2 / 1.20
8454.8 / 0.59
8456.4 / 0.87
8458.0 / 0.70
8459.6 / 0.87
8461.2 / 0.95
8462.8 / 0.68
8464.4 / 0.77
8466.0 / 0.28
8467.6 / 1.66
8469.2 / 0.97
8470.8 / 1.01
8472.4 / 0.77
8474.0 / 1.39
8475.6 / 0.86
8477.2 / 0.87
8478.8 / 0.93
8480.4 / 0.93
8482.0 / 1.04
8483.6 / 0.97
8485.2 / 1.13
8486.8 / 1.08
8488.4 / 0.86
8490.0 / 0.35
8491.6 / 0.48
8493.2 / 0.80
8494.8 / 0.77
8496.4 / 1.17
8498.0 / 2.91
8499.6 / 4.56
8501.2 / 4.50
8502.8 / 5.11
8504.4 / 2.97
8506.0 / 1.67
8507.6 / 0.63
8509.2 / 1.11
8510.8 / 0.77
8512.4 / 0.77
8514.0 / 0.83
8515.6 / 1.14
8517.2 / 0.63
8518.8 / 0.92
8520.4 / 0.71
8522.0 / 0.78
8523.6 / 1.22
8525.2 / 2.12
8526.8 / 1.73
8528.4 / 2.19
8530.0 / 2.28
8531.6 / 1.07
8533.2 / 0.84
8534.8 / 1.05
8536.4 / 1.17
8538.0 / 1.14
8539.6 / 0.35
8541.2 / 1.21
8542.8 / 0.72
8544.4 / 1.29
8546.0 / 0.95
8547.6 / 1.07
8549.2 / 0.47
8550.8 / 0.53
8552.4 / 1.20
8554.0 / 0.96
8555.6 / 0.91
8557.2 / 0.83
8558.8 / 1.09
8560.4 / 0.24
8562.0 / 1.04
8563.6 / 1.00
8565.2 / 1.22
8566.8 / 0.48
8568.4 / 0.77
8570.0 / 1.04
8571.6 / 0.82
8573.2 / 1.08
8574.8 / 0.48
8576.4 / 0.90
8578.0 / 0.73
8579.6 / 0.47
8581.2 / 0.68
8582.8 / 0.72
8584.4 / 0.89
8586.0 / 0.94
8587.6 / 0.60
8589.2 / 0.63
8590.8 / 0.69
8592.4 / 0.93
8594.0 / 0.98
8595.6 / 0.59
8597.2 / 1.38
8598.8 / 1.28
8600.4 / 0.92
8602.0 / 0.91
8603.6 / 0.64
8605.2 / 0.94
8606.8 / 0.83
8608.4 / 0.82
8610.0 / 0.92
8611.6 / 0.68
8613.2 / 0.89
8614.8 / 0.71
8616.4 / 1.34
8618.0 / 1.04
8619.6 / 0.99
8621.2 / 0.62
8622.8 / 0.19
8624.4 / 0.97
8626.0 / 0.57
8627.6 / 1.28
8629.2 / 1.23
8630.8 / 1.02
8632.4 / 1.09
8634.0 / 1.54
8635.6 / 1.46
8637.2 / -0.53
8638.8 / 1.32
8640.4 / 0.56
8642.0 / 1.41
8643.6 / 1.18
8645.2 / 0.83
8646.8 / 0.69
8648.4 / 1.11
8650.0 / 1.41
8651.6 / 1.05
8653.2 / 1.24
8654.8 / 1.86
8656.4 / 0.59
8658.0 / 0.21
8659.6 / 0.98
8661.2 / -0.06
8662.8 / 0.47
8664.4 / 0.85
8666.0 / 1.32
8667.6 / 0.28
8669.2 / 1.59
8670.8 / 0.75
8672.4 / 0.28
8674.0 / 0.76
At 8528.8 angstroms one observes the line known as [N II] 6583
